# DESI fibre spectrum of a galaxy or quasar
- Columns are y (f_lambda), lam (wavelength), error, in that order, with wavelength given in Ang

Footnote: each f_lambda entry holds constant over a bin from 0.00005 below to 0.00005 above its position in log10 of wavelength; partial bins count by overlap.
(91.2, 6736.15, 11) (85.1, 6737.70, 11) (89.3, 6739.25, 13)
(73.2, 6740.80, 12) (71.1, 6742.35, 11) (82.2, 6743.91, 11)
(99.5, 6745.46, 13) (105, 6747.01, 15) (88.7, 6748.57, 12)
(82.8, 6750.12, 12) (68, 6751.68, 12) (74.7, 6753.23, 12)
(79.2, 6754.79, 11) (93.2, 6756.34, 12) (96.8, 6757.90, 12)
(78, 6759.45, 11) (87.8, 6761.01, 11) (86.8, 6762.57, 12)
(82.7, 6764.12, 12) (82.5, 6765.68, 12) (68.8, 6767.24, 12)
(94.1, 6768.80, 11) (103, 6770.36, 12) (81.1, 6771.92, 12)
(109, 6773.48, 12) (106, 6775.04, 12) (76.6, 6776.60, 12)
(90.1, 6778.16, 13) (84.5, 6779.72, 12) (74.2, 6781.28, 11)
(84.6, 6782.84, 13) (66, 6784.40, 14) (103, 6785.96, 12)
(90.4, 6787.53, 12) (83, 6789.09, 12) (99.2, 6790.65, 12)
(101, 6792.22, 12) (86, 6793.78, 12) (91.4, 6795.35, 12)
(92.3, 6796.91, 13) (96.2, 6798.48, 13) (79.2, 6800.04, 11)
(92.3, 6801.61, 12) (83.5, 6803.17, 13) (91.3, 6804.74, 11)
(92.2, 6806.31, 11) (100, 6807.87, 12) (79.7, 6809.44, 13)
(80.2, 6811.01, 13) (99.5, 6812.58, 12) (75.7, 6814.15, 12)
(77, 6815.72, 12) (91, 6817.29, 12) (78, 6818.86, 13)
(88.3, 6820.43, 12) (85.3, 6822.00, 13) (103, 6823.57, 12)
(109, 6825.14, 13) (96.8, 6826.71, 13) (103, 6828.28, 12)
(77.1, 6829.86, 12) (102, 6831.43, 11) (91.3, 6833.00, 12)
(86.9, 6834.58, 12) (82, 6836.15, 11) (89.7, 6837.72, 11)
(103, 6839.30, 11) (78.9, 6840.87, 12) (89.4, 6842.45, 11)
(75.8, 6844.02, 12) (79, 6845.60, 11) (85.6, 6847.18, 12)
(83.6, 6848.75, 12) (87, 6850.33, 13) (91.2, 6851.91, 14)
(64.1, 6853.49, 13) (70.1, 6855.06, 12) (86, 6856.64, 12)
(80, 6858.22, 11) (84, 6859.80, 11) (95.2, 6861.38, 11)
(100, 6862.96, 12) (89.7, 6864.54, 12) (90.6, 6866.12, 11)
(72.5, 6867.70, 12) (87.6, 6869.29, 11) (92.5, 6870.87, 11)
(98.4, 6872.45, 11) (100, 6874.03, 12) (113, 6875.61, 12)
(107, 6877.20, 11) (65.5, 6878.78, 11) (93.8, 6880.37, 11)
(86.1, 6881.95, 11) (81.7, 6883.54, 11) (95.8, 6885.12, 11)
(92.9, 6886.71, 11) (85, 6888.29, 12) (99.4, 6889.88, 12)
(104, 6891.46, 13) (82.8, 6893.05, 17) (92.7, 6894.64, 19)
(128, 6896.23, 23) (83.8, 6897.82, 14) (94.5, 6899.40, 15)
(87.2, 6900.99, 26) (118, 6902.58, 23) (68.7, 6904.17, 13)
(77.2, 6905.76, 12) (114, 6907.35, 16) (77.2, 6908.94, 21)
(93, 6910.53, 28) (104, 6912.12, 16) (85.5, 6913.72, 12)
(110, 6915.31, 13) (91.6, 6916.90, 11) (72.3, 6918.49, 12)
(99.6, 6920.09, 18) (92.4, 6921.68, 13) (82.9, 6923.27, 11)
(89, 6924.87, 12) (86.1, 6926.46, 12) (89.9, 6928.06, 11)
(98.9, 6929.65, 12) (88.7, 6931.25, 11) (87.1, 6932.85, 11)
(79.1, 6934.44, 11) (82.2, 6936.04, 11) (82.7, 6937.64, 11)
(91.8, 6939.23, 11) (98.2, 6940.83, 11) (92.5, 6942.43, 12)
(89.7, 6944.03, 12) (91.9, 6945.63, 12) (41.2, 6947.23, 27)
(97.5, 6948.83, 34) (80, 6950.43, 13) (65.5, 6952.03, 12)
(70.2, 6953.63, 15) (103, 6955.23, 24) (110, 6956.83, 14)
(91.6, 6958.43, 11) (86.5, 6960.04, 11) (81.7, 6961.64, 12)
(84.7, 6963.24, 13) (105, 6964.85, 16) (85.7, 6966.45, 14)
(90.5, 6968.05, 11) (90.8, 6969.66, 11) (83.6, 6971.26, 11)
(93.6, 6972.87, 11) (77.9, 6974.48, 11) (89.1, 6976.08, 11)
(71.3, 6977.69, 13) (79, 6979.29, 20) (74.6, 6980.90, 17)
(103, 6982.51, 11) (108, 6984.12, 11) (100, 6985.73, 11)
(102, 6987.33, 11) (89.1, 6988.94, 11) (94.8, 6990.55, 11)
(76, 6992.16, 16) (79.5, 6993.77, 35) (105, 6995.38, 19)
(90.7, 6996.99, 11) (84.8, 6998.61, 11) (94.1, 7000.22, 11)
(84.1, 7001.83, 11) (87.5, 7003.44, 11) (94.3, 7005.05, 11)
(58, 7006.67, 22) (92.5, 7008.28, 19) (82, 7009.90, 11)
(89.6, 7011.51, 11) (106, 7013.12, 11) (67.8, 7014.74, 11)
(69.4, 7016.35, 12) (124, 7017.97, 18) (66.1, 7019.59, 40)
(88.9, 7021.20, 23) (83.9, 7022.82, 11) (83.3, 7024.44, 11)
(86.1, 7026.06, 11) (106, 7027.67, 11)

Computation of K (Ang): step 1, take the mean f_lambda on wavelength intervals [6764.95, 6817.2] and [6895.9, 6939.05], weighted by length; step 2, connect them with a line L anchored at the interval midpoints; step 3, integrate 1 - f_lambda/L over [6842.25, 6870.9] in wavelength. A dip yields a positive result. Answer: 1.77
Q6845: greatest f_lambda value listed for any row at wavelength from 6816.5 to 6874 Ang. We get 109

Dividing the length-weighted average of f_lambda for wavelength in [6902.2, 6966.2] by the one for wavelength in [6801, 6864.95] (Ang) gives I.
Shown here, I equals 1.01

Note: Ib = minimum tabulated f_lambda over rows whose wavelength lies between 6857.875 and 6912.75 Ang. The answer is 65.5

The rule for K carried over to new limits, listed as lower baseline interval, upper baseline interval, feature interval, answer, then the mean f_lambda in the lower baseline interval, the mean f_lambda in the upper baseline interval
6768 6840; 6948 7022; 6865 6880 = -0.4 Ang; 90.2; 88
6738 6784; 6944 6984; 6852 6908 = -3.3 Ang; 85.8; 85.8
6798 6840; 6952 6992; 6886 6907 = -0.9 Ang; 90.1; 89.5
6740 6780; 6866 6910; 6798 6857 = 1.4 Ang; 86.4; 92.5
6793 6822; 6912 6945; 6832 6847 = 0.3 Ang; 87.4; 89.9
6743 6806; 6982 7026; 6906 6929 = -0.8 Ang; 87.9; 88.9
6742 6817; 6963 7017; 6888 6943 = -2.6 Ang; 87.4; 87.8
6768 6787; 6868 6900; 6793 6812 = 0.3 Ang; 89.3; 93.9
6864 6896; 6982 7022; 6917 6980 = 2.8 Ang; 92.2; 89.4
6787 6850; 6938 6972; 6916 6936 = -0.1 Ang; 89.2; 87.2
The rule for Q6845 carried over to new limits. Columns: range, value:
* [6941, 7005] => 110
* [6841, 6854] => 91.2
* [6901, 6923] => 118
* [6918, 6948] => 99.6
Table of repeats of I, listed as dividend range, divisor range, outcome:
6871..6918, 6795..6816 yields 1.07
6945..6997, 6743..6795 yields 1.00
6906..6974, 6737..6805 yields 1.02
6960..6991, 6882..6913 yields 0.96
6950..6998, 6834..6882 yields 1.02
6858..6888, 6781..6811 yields 1.03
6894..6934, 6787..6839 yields 1.02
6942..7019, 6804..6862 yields 1.00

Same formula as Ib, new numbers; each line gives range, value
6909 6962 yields 41.2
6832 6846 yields 75.8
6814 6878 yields 64.1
